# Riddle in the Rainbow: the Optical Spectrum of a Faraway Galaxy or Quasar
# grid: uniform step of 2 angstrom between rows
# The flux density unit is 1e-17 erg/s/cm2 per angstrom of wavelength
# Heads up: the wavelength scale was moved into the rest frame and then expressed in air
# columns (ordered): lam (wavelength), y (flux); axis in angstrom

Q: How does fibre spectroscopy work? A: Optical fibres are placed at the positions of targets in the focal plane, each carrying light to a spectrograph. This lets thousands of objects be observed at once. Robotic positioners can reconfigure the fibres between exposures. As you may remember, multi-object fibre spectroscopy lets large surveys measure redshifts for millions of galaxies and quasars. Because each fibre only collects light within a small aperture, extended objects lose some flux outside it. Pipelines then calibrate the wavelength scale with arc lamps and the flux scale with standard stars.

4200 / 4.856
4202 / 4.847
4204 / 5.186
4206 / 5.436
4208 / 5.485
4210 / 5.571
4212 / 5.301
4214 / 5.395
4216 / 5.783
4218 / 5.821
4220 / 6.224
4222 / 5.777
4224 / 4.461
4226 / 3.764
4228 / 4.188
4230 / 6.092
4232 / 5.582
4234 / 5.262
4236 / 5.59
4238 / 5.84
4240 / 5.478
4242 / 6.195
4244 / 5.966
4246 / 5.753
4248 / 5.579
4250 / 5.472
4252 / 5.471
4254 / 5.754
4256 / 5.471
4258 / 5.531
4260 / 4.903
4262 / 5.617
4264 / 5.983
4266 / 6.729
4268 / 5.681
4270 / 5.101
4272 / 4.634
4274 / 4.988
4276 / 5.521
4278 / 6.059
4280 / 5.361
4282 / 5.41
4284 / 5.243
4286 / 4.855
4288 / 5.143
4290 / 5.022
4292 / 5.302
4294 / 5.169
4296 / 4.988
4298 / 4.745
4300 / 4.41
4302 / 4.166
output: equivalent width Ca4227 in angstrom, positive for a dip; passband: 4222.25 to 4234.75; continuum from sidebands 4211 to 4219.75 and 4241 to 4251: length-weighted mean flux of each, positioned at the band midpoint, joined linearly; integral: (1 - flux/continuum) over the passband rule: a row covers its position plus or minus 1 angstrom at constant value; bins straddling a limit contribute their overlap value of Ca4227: 1.7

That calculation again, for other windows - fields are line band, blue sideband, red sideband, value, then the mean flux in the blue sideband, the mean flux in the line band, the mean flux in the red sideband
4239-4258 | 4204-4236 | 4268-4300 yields -1.5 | 5.35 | 5.67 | 5.16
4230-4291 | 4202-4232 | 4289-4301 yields -4.9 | 5.31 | 5.52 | 4.94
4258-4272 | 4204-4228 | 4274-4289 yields -0.7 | 5.31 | 5.59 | 5.34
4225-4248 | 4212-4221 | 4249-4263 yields 0.7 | 5.75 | 5.43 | 5.46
